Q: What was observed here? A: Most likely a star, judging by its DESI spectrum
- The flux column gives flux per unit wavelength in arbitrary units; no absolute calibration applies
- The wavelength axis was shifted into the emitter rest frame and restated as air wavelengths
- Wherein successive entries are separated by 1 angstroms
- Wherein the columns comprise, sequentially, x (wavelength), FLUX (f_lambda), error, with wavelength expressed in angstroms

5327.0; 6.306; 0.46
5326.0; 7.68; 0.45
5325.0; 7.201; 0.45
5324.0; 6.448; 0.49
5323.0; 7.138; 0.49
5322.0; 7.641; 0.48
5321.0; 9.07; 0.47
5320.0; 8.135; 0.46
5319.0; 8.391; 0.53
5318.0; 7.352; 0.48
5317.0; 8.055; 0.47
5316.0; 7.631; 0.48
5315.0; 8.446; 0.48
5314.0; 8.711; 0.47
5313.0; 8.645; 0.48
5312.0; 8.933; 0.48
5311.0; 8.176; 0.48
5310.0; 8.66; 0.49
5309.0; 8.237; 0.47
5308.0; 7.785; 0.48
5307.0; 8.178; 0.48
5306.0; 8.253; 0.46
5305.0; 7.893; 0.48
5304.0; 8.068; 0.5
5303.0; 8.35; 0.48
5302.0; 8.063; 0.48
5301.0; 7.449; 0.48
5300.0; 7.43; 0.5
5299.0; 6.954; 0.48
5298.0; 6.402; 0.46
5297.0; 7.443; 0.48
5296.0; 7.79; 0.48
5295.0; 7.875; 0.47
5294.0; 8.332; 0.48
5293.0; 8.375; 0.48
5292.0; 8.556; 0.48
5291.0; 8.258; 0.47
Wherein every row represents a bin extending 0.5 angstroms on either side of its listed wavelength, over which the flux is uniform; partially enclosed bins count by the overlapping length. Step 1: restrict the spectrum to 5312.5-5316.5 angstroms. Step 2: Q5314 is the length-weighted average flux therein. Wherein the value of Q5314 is 8.36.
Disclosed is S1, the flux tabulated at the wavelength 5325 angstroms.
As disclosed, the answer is 7.201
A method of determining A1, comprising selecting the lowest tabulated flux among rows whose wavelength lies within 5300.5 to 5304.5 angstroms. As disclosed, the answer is 7.449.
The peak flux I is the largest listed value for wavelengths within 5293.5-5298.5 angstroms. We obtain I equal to 8.332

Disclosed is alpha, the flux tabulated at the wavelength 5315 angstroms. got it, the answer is 8.446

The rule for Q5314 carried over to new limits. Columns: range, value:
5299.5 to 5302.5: 7.65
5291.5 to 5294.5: 8.42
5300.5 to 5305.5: 7.96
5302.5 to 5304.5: 8.21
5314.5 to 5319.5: 7.97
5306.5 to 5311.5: 8.21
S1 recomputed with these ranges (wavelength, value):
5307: 8.178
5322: 7.641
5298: 6.402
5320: 8.135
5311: 8.176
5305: 7.893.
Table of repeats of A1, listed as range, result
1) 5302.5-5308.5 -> 7.785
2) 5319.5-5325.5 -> 6.448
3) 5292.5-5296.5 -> 7.79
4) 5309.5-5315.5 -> 8.176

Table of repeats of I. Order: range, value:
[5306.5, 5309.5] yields 8.237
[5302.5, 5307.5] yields 8.35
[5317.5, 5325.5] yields 9.07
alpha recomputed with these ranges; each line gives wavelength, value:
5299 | 6.954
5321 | 9.07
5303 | 8.35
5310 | 8.66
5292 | 8.556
